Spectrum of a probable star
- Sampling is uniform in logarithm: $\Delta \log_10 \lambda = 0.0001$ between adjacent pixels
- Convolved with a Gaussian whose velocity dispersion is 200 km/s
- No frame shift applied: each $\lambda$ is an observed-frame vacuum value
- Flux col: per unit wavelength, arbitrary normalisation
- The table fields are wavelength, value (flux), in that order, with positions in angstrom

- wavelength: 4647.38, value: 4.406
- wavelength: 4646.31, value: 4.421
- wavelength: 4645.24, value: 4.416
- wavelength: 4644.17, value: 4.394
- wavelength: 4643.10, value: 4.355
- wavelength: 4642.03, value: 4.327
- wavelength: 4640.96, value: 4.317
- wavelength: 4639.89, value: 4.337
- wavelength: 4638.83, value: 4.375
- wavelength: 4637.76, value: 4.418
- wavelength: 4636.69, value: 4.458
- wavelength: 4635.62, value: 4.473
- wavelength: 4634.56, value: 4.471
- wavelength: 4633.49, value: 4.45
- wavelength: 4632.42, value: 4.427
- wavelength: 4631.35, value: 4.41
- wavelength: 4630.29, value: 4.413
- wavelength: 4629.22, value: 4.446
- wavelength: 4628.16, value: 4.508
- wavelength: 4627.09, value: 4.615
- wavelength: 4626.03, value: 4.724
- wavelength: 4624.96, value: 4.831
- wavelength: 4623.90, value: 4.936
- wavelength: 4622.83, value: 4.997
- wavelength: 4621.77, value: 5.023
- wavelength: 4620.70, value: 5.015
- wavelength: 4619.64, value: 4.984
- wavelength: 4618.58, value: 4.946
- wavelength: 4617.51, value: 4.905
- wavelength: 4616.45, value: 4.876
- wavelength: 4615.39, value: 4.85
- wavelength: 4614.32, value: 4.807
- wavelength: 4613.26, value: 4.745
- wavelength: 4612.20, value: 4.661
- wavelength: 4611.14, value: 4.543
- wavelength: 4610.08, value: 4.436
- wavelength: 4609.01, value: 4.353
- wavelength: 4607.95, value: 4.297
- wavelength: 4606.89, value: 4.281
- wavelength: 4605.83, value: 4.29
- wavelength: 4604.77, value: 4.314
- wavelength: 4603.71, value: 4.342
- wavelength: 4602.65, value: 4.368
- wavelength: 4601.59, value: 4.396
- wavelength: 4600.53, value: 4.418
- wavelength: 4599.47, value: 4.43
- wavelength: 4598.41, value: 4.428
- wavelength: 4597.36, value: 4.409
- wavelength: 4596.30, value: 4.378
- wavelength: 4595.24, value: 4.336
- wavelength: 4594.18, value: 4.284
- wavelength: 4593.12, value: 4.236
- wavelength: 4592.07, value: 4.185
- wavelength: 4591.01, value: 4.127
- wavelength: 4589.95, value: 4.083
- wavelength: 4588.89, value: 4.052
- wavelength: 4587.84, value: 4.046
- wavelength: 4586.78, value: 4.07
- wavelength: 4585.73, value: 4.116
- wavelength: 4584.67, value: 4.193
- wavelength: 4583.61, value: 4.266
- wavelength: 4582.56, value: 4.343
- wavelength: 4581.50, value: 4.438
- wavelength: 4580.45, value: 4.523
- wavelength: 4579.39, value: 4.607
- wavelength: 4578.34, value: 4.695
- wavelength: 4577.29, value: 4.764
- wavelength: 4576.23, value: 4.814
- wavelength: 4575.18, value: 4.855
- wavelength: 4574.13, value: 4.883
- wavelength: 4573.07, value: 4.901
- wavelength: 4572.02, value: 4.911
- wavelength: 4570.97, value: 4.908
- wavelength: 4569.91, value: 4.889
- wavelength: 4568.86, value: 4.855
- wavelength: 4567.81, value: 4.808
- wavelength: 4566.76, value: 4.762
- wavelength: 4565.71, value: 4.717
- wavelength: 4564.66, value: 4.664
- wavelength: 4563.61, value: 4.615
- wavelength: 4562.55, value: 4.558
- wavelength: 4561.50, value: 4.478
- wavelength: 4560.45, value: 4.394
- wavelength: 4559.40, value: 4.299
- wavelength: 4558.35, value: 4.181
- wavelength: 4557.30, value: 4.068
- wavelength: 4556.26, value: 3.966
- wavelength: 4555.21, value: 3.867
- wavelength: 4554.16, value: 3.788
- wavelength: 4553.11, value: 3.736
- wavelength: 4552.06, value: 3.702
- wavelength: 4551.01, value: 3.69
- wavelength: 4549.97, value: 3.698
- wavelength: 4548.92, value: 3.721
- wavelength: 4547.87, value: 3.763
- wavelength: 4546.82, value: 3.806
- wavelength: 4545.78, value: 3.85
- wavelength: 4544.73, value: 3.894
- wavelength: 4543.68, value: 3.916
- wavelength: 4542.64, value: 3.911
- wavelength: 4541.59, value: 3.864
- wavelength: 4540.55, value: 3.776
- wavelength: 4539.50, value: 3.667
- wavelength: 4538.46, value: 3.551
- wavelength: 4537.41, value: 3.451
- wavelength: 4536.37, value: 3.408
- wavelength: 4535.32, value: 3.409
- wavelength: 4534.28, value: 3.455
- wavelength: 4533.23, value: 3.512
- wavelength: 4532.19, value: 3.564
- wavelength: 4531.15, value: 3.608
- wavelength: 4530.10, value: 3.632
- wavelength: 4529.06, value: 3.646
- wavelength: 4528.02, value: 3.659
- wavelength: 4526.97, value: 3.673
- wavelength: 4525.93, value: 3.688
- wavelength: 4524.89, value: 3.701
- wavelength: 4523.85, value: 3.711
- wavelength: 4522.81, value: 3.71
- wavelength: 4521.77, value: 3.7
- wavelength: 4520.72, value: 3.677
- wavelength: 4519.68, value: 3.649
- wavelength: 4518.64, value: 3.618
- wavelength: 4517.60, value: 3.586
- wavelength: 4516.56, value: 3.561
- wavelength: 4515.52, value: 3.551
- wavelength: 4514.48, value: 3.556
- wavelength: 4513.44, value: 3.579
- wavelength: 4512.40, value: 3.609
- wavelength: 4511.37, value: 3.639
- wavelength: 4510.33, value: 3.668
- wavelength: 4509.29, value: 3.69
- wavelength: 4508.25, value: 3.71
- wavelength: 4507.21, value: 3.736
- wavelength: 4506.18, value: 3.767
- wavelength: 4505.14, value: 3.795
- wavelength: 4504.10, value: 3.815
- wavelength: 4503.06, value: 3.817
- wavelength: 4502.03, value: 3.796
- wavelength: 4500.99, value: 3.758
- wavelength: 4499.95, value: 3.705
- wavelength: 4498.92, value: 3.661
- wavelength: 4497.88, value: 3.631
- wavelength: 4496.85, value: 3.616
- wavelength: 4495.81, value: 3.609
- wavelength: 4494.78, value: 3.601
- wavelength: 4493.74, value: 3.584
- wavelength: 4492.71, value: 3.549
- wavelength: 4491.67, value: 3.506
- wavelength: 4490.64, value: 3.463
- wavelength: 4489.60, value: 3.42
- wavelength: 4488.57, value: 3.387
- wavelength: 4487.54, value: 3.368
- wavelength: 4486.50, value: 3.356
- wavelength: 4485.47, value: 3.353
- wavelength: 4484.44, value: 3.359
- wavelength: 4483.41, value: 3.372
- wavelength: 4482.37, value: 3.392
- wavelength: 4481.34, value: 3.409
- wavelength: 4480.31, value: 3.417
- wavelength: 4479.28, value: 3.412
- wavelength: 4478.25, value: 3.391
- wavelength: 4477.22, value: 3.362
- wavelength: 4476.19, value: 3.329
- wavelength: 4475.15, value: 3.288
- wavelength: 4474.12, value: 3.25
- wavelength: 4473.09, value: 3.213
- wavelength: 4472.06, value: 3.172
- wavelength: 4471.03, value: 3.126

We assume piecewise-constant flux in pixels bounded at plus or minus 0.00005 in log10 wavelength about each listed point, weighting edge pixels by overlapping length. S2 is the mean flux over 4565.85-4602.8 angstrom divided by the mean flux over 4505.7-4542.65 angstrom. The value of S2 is 1.23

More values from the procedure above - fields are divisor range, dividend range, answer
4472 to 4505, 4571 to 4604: 1.27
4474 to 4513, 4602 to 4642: 1.29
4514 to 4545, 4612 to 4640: 1.28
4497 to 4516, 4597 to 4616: 1.21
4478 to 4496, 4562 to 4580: 1.39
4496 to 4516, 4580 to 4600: 1.15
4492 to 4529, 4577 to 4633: 1.23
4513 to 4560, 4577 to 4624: 1.21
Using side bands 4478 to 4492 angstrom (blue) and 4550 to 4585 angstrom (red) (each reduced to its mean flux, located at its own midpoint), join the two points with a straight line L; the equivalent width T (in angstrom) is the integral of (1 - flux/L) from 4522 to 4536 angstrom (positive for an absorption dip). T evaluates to 1.22 angstrom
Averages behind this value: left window 3.4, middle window 3.61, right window 4.45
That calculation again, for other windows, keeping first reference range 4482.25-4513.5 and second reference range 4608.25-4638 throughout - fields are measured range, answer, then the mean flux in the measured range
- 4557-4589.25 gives -2.3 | 4.54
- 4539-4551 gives 0.6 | 3.8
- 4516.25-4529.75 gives 0.5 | 3.66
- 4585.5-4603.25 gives 0.7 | 4.26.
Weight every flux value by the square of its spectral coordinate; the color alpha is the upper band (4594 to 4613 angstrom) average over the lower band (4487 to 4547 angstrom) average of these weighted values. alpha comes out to 1.25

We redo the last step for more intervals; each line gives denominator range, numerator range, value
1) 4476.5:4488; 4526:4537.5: 1.08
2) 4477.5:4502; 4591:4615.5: 1.33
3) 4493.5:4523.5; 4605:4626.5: 1.35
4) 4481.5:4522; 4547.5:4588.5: 1.25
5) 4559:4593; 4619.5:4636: 1.06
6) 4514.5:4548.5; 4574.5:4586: 1.26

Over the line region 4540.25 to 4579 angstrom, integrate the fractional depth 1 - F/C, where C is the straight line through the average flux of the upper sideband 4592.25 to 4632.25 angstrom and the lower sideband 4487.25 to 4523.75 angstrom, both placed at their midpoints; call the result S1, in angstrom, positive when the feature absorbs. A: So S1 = -1.7 angstrom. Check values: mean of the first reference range 3.63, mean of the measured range 4.3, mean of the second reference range 4.57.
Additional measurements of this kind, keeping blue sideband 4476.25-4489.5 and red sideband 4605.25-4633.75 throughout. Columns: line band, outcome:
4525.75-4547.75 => 1.3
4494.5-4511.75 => -0.7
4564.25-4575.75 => -1.7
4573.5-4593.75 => -0.3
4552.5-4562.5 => -0.1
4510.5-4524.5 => 0.3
